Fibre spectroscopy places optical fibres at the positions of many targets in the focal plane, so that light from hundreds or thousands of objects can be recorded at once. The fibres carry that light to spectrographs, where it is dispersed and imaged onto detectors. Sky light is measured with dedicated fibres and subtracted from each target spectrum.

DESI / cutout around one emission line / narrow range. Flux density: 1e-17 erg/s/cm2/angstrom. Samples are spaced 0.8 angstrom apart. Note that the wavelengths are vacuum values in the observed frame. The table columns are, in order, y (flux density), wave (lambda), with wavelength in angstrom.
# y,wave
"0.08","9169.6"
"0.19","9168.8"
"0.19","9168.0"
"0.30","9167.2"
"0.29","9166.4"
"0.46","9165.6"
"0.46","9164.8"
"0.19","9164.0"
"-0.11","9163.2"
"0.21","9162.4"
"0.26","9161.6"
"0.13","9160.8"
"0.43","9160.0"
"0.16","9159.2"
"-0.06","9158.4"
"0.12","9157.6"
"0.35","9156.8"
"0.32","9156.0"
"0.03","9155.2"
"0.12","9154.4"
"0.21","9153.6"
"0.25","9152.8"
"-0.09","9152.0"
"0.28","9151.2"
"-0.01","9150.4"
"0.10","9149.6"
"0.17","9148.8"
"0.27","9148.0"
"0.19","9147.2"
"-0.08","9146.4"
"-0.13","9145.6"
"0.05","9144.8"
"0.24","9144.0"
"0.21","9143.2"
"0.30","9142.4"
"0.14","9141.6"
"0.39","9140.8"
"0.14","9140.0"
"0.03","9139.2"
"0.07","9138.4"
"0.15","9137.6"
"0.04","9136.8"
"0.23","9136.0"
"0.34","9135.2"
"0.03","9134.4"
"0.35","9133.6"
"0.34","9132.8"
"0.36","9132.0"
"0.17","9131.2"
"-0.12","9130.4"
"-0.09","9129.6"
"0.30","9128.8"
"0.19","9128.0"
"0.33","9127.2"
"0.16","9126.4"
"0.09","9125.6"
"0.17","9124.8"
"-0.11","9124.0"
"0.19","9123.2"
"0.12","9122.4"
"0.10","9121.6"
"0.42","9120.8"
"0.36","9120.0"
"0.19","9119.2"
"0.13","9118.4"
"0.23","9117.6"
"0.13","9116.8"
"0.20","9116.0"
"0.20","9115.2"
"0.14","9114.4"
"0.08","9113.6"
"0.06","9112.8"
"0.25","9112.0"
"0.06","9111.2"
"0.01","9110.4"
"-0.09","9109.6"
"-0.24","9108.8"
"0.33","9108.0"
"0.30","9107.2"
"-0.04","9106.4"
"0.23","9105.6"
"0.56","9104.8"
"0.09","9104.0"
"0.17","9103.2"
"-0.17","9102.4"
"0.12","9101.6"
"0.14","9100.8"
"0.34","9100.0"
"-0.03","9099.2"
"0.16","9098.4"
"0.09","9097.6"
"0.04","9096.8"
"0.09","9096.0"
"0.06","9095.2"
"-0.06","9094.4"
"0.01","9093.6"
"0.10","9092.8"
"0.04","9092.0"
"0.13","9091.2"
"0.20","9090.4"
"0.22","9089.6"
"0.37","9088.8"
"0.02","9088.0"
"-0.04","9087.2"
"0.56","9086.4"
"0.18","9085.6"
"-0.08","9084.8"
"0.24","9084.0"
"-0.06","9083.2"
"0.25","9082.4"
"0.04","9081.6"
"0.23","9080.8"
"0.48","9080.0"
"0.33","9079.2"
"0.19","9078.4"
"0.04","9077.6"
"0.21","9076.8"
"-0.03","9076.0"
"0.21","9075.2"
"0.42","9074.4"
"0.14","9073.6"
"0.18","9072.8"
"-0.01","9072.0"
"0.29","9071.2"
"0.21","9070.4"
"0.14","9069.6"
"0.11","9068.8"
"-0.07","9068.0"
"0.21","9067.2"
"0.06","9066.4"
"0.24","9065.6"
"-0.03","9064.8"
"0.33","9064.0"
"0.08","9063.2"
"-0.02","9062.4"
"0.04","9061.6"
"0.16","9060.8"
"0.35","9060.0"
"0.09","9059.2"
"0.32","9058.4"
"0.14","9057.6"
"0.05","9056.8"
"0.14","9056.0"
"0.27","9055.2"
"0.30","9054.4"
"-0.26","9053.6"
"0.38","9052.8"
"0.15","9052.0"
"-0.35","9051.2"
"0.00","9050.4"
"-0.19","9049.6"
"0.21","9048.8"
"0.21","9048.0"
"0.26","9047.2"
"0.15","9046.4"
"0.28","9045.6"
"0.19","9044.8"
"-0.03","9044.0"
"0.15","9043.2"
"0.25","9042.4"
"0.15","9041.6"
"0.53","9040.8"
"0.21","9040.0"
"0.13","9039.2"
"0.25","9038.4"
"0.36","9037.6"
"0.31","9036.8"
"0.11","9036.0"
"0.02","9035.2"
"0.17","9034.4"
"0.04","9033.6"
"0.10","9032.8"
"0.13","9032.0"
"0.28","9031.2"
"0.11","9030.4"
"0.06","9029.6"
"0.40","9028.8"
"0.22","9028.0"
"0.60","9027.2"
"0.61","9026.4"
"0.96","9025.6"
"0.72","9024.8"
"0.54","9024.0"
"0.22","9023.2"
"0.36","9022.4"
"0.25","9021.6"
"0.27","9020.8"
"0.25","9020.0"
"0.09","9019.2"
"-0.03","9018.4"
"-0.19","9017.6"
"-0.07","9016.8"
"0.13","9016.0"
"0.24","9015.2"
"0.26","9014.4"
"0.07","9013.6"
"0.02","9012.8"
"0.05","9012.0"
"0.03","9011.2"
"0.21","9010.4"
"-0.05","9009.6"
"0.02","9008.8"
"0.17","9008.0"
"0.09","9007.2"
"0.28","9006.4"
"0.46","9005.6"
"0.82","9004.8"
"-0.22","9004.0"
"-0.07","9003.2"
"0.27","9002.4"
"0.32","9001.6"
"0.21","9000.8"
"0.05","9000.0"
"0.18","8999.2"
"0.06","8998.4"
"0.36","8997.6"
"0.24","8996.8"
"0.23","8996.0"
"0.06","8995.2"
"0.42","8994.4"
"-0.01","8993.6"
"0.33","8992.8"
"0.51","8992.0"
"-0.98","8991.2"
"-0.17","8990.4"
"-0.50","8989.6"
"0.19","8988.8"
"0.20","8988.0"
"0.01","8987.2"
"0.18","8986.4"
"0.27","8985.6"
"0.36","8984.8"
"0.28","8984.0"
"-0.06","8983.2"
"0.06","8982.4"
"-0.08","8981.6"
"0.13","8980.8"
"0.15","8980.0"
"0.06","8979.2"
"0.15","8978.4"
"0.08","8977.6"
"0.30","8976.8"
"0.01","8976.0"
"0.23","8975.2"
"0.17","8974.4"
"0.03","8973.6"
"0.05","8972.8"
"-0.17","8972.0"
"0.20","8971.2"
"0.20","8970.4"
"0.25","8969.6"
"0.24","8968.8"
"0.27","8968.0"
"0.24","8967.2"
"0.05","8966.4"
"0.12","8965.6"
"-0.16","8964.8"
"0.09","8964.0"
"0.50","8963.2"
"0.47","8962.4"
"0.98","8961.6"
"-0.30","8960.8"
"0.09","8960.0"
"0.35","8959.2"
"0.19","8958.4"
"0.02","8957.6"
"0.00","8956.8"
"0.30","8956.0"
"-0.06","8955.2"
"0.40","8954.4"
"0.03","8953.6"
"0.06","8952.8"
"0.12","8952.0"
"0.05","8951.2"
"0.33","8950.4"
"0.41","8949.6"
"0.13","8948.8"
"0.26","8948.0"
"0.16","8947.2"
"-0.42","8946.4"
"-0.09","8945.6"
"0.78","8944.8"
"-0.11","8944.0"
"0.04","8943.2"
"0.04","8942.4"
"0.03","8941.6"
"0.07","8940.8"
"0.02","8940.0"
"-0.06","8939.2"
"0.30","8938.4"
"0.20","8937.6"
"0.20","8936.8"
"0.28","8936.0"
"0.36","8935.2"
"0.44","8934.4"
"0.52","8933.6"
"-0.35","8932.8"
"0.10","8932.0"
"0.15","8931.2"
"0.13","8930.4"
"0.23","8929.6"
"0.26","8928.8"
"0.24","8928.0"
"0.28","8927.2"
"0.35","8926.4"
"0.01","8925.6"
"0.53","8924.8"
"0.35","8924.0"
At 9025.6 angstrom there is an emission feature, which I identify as H-gamma 4340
